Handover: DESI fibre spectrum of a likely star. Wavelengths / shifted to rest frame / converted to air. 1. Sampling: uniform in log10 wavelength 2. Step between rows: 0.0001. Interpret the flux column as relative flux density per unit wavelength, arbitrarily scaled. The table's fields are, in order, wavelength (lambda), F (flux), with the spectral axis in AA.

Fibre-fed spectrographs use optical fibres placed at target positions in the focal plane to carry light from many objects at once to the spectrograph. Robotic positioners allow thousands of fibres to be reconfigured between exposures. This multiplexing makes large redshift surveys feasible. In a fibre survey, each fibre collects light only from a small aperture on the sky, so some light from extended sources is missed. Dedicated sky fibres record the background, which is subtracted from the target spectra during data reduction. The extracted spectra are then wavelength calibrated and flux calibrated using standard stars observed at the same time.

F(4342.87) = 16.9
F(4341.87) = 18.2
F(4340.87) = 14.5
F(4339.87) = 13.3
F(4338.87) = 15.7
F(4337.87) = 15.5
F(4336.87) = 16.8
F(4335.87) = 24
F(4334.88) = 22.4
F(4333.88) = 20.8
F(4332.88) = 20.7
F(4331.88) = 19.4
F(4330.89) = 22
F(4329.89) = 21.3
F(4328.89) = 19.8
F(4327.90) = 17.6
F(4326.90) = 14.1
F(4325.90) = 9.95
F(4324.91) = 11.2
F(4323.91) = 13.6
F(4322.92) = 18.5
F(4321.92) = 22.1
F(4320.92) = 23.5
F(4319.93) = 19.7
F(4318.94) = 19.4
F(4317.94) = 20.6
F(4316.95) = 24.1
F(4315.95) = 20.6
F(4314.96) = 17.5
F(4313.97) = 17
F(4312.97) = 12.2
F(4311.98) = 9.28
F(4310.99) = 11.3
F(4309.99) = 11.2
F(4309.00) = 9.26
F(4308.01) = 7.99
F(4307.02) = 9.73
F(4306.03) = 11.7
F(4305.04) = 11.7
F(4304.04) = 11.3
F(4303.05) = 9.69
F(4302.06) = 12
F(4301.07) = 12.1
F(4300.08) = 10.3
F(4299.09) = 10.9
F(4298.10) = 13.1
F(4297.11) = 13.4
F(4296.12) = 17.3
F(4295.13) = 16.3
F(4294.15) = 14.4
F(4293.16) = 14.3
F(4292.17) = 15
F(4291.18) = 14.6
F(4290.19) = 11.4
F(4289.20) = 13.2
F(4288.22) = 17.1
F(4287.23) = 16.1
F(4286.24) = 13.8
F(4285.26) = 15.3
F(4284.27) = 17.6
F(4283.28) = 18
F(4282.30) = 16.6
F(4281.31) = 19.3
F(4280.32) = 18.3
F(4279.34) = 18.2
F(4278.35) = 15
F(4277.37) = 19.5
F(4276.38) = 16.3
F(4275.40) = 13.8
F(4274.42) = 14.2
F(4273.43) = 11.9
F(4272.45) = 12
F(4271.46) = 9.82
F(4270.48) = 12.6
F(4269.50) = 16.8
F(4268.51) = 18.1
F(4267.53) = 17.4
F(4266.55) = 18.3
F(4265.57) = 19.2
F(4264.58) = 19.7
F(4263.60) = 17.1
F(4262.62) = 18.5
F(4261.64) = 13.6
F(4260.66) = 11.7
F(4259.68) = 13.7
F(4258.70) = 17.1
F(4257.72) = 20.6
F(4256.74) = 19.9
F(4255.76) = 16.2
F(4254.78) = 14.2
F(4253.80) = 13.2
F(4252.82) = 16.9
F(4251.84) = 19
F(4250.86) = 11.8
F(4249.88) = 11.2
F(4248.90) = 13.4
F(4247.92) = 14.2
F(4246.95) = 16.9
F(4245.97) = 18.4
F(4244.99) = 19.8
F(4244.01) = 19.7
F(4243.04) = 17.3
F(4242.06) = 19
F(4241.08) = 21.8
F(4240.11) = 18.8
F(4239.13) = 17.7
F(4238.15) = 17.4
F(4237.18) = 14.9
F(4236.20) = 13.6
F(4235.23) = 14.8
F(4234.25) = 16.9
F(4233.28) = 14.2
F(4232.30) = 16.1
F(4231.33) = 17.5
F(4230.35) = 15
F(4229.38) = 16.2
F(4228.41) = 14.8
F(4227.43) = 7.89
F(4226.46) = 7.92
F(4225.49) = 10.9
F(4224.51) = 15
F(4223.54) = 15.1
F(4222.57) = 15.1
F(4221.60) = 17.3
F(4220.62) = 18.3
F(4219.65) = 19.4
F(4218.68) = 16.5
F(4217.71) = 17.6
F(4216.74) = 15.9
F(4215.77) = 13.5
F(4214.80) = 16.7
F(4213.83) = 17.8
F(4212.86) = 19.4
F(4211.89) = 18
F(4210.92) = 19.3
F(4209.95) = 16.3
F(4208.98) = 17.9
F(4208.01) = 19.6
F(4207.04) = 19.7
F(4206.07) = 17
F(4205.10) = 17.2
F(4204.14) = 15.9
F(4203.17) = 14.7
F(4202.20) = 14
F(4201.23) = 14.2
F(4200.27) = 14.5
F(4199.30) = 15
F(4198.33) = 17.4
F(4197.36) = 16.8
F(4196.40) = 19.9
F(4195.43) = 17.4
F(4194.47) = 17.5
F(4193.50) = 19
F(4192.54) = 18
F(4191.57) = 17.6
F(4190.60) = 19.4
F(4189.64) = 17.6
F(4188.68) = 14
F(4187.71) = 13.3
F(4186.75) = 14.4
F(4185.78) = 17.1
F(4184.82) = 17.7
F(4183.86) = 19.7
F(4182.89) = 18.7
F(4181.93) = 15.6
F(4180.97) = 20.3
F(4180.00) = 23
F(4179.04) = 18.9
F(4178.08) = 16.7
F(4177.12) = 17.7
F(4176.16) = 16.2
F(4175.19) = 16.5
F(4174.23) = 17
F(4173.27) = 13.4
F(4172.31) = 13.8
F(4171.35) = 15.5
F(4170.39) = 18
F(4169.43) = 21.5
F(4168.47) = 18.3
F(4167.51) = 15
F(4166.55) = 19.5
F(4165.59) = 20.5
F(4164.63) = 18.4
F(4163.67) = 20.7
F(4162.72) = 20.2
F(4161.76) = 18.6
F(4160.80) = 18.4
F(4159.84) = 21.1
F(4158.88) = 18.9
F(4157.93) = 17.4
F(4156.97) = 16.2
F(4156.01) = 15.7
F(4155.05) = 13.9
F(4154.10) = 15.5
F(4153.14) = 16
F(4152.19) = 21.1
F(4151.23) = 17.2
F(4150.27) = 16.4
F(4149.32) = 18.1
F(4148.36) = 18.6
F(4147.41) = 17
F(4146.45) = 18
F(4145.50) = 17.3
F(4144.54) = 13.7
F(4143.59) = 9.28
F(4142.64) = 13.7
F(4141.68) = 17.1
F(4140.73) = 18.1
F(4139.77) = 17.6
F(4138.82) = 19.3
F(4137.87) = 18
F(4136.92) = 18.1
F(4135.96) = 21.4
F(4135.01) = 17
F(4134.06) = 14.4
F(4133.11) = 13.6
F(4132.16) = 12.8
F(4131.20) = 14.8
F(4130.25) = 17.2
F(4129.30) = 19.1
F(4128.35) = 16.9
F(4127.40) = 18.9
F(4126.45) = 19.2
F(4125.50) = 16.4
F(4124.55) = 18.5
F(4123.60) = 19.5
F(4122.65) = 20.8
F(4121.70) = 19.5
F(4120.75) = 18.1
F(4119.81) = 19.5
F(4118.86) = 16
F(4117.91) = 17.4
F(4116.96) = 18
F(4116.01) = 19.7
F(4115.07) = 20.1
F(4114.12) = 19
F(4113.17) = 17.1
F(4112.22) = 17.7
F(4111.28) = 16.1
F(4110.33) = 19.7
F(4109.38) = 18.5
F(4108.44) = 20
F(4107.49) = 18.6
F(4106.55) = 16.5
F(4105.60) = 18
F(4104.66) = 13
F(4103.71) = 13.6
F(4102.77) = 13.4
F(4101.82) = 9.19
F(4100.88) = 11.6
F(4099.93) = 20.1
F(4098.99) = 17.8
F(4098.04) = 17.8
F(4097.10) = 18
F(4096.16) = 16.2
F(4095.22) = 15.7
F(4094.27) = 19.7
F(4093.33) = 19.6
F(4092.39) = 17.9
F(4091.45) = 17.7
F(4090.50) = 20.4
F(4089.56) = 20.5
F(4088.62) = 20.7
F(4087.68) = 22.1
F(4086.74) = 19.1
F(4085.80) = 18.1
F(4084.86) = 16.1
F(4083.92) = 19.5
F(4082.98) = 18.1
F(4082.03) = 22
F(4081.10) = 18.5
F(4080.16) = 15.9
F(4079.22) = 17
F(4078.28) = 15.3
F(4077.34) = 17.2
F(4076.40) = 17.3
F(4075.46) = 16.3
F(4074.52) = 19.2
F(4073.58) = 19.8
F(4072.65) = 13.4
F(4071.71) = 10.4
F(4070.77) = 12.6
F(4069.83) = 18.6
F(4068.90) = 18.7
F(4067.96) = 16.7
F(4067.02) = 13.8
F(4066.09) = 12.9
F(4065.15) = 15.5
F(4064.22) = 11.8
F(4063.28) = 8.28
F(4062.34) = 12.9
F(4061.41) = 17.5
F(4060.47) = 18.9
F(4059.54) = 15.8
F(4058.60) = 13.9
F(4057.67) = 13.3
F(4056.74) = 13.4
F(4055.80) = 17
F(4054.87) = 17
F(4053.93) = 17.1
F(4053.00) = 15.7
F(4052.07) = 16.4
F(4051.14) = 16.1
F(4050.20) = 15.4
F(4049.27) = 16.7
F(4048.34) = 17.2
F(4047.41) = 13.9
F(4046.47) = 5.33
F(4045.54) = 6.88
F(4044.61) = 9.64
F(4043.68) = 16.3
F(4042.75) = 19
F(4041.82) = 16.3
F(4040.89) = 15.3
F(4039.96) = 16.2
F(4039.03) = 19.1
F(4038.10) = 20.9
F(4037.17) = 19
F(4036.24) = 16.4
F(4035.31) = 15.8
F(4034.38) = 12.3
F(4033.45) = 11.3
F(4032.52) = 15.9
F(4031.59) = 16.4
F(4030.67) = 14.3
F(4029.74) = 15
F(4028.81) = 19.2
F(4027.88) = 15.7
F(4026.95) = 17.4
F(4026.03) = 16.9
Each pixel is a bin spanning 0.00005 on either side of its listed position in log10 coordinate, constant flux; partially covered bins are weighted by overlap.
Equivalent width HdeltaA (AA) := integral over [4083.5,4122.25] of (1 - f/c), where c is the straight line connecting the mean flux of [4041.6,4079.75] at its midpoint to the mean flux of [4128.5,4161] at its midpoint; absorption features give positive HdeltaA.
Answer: -4.44 AA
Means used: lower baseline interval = 15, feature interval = 17.7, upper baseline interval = 16.8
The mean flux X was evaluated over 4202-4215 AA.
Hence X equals 17.5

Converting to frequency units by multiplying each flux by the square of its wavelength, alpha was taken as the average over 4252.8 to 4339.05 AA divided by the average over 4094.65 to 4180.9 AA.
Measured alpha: 0.98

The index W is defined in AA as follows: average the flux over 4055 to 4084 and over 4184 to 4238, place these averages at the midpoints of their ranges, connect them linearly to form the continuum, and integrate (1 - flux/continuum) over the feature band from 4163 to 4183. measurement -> -2.22 AA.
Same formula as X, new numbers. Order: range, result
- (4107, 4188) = 17.6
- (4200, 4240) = 15.9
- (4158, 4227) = 17.2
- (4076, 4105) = 17.4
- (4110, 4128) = 18.5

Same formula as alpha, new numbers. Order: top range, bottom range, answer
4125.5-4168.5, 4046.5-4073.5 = 1.21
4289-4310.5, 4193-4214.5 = 0.75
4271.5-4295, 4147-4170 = 0.90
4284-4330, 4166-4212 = 0.90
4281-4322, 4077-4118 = 0.92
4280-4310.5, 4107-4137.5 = 0.82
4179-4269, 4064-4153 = 1.02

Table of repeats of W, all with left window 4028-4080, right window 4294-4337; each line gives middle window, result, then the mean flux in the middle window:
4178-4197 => -2.77 AA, 17.8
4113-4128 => -3.09 AA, 18.6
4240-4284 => -2.12 AA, 16.4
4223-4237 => 1.42 AA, 14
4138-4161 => -2.10 AA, 16.9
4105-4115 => -1.75 AA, 18.1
